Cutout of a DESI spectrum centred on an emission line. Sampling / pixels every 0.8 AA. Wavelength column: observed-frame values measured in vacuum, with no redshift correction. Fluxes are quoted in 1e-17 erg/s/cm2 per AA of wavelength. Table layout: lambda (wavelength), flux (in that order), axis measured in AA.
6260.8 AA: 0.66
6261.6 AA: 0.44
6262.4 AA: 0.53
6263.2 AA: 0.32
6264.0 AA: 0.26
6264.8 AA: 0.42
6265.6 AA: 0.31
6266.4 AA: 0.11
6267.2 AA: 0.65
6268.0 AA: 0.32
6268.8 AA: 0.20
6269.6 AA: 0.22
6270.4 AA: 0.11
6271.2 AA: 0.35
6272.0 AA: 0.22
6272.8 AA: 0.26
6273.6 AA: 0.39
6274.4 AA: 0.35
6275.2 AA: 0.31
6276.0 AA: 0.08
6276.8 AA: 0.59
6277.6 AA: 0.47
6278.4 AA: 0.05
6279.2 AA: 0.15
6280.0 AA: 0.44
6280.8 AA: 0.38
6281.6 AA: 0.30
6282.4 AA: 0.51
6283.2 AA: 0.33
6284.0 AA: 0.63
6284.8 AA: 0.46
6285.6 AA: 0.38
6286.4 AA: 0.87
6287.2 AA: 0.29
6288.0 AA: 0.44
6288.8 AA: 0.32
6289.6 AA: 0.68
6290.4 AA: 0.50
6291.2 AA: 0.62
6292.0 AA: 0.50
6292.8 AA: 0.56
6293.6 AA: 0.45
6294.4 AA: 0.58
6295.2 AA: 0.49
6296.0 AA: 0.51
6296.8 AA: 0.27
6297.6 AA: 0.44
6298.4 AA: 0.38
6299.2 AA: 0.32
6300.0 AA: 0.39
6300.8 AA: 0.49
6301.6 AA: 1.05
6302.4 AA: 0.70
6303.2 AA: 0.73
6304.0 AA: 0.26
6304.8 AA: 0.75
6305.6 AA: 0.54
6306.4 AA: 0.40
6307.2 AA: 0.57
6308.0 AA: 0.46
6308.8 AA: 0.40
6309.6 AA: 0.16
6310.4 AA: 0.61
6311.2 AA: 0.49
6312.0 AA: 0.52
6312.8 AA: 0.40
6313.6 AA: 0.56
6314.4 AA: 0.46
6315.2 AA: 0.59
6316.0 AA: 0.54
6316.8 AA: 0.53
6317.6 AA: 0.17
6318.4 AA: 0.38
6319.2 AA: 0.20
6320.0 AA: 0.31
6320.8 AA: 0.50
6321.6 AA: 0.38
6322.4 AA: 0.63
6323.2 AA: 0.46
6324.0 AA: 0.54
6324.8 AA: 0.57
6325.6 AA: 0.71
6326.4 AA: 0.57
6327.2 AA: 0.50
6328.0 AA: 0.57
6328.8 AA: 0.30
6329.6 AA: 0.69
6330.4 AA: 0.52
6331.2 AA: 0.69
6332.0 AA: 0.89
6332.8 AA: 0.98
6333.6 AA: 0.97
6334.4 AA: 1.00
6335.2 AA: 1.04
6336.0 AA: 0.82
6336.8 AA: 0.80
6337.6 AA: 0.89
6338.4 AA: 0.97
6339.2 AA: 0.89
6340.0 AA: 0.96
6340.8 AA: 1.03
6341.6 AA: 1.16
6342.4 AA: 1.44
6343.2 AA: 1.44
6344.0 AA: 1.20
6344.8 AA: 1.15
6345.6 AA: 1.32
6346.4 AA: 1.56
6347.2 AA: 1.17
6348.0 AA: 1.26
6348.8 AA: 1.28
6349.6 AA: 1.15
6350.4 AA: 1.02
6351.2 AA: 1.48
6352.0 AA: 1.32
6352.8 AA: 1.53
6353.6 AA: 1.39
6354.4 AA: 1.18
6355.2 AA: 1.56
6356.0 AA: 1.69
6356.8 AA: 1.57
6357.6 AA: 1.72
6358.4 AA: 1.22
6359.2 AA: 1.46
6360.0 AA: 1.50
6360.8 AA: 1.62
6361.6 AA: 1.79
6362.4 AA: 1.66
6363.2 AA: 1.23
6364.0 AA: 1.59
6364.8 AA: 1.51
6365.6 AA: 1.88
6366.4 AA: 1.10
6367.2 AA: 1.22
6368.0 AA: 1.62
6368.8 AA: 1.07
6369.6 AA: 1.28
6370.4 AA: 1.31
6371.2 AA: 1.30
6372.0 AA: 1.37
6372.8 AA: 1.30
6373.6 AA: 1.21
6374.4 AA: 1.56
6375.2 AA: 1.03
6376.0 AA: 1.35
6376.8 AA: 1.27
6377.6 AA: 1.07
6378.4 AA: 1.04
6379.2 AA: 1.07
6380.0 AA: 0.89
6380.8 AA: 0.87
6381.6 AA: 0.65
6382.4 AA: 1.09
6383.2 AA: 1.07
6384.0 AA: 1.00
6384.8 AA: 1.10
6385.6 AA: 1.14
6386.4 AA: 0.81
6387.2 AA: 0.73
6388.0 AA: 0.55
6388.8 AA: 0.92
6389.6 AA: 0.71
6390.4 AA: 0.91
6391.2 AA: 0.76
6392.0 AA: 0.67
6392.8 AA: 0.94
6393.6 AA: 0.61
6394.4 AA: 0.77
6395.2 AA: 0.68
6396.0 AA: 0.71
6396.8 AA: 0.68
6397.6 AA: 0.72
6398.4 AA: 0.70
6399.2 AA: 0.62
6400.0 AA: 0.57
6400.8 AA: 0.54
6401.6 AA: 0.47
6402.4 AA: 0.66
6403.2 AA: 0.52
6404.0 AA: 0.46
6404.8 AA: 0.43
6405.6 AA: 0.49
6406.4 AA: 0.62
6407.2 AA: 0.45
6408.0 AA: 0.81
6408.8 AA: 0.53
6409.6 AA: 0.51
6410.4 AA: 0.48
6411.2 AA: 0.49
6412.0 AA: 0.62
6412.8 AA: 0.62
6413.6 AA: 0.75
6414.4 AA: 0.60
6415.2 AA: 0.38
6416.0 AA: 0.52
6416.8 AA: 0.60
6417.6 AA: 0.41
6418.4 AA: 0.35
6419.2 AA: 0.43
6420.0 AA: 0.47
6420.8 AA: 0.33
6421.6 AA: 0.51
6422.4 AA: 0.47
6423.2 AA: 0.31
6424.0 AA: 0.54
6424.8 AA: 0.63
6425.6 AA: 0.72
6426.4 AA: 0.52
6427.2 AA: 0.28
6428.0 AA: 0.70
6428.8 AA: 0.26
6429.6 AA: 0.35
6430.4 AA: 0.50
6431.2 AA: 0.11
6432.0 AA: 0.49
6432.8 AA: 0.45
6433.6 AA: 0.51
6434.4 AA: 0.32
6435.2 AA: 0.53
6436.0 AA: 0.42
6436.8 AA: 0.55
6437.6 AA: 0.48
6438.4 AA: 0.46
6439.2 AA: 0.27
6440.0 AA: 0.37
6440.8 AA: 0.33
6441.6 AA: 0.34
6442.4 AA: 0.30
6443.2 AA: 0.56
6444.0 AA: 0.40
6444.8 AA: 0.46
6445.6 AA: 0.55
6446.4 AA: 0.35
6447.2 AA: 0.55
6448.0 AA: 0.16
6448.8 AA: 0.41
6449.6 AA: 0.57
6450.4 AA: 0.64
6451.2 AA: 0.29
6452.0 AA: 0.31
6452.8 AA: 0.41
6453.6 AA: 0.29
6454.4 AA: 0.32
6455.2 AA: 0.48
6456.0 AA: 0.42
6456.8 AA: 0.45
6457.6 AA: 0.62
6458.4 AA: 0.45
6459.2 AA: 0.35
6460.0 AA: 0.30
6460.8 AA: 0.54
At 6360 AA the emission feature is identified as C IV 1549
